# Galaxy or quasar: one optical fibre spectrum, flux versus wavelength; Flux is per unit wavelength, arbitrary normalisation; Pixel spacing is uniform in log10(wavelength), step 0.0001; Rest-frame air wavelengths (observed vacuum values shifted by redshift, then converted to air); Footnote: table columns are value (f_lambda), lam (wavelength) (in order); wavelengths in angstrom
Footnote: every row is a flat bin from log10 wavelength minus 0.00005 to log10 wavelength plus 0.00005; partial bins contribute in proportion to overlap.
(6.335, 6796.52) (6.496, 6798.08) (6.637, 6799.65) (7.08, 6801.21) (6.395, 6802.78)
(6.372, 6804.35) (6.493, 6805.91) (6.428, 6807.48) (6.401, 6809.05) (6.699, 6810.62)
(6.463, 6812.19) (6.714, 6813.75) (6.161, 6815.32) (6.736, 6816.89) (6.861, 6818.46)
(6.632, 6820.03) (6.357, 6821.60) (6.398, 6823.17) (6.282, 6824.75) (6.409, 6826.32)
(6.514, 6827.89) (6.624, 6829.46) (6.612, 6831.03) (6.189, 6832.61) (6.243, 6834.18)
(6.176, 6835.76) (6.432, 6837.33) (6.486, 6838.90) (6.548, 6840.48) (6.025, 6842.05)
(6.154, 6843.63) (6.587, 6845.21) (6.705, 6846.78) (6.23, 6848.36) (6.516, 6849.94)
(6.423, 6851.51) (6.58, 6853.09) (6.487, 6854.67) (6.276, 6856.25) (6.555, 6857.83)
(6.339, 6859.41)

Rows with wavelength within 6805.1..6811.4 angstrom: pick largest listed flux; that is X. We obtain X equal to 6.699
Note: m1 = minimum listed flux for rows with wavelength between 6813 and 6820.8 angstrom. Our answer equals 6.161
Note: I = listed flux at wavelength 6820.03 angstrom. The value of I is 6.632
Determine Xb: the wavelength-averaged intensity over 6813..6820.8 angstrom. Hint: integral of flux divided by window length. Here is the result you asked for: 6.62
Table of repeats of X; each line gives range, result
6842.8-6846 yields 6.587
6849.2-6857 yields 6.58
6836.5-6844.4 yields 6.548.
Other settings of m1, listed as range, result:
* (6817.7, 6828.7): 6.282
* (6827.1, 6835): 6.189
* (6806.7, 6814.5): 6.401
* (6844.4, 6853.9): 6.23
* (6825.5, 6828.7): 6.409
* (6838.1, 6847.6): 6.025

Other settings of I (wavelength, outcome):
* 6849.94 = 6.516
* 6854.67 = 6.487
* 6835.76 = 6.176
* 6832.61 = 6.189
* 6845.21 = 6.587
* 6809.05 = 6.401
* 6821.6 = 6.357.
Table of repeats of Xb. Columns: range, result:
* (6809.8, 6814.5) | 6.63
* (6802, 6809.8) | 6.42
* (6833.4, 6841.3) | 6.38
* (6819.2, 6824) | 6.46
